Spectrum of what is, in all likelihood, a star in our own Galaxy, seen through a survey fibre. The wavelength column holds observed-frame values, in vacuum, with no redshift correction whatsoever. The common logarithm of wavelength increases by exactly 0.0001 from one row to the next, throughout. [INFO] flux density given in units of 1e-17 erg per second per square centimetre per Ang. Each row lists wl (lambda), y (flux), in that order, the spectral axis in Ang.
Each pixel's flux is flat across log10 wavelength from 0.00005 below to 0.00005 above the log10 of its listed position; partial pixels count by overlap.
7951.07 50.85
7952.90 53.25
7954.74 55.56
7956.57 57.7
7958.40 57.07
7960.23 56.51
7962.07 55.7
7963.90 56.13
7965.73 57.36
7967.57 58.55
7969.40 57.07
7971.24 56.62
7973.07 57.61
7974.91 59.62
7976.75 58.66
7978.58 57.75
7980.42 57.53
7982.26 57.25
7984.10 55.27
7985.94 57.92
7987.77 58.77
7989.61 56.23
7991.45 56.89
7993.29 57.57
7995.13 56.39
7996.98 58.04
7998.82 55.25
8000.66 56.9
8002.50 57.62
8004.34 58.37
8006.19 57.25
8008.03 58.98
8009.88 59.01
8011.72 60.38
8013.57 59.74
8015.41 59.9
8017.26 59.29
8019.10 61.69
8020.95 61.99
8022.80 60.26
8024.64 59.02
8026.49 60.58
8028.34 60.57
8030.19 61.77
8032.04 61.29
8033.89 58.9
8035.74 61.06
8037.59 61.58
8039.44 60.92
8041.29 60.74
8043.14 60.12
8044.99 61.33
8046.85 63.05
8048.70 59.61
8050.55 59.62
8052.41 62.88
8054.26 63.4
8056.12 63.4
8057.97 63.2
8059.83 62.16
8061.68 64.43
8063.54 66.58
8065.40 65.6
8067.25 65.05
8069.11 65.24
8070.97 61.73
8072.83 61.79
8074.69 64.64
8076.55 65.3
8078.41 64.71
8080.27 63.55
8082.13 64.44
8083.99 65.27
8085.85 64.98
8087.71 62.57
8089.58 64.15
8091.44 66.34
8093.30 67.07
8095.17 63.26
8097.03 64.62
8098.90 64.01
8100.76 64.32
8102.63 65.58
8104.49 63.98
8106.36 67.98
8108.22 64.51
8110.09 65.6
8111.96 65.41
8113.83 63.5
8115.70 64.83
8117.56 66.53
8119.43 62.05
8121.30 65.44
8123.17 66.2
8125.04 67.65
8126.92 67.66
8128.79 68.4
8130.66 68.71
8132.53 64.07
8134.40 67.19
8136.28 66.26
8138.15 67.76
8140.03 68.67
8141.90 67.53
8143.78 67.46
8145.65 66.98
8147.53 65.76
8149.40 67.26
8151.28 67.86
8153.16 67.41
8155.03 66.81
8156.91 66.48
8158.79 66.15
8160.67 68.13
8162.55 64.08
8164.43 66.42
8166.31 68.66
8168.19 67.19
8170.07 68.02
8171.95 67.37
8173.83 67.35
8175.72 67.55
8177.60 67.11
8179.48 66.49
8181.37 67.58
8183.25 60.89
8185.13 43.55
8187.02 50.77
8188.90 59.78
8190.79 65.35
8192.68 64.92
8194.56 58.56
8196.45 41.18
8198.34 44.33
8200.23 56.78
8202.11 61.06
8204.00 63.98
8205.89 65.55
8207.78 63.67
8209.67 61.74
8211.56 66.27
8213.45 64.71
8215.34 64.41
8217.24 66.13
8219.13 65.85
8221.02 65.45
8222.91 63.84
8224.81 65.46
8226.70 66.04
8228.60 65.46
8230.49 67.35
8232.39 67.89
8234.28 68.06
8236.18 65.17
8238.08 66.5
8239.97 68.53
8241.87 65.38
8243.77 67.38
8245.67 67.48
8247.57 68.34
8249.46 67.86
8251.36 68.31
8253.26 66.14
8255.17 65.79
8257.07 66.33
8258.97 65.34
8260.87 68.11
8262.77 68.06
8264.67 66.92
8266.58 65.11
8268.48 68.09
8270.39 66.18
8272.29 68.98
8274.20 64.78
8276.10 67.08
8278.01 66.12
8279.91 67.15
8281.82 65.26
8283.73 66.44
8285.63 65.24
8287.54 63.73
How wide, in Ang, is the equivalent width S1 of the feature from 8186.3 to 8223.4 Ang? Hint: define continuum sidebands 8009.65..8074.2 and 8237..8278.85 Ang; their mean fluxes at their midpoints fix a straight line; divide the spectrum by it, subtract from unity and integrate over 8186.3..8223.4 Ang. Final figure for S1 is 2.8 Ang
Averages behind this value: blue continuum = 61.7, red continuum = 66.9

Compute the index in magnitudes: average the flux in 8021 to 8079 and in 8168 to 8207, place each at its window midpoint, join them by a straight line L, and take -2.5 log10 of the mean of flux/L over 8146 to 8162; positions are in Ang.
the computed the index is -0.10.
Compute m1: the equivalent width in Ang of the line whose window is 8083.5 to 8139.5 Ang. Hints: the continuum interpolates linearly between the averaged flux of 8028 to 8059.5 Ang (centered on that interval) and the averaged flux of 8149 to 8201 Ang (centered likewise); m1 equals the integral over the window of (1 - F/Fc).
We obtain -3.19 Ang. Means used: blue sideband 61.4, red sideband 62.6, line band 65.6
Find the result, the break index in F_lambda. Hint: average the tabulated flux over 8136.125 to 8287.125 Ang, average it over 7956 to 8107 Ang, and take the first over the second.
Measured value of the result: 1.1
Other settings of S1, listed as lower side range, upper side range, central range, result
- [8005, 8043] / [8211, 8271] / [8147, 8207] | 1.7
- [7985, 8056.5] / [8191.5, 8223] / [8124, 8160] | -3.9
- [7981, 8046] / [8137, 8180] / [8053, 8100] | -1.3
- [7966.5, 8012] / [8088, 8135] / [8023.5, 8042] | -0.1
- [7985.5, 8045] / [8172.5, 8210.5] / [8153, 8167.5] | -1.7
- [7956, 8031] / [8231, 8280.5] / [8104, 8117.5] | -0.7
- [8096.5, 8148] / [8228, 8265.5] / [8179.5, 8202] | 3.4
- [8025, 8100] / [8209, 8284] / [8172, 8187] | 0.6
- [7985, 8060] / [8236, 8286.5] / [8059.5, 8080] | -1.0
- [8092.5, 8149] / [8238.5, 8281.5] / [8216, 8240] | 0.2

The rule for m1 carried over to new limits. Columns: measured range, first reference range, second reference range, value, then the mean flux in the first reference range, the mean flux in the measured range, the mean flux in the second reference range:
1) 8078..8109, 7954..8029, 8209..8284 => -1.7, 58.1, 64.8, 66.4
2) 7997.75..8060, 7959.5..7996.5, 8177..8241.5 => -2.0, 57.3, 60.3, 62.4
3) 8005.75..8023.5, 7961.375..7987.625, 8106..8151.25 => 0.0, 57.4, 59.9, 66.4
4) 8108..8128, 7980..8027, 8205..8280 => -1.1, 58.4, 65.4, 66.3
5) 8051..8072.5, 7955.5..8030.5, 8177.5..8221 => -1.8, 58.2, 63.8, 60.4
